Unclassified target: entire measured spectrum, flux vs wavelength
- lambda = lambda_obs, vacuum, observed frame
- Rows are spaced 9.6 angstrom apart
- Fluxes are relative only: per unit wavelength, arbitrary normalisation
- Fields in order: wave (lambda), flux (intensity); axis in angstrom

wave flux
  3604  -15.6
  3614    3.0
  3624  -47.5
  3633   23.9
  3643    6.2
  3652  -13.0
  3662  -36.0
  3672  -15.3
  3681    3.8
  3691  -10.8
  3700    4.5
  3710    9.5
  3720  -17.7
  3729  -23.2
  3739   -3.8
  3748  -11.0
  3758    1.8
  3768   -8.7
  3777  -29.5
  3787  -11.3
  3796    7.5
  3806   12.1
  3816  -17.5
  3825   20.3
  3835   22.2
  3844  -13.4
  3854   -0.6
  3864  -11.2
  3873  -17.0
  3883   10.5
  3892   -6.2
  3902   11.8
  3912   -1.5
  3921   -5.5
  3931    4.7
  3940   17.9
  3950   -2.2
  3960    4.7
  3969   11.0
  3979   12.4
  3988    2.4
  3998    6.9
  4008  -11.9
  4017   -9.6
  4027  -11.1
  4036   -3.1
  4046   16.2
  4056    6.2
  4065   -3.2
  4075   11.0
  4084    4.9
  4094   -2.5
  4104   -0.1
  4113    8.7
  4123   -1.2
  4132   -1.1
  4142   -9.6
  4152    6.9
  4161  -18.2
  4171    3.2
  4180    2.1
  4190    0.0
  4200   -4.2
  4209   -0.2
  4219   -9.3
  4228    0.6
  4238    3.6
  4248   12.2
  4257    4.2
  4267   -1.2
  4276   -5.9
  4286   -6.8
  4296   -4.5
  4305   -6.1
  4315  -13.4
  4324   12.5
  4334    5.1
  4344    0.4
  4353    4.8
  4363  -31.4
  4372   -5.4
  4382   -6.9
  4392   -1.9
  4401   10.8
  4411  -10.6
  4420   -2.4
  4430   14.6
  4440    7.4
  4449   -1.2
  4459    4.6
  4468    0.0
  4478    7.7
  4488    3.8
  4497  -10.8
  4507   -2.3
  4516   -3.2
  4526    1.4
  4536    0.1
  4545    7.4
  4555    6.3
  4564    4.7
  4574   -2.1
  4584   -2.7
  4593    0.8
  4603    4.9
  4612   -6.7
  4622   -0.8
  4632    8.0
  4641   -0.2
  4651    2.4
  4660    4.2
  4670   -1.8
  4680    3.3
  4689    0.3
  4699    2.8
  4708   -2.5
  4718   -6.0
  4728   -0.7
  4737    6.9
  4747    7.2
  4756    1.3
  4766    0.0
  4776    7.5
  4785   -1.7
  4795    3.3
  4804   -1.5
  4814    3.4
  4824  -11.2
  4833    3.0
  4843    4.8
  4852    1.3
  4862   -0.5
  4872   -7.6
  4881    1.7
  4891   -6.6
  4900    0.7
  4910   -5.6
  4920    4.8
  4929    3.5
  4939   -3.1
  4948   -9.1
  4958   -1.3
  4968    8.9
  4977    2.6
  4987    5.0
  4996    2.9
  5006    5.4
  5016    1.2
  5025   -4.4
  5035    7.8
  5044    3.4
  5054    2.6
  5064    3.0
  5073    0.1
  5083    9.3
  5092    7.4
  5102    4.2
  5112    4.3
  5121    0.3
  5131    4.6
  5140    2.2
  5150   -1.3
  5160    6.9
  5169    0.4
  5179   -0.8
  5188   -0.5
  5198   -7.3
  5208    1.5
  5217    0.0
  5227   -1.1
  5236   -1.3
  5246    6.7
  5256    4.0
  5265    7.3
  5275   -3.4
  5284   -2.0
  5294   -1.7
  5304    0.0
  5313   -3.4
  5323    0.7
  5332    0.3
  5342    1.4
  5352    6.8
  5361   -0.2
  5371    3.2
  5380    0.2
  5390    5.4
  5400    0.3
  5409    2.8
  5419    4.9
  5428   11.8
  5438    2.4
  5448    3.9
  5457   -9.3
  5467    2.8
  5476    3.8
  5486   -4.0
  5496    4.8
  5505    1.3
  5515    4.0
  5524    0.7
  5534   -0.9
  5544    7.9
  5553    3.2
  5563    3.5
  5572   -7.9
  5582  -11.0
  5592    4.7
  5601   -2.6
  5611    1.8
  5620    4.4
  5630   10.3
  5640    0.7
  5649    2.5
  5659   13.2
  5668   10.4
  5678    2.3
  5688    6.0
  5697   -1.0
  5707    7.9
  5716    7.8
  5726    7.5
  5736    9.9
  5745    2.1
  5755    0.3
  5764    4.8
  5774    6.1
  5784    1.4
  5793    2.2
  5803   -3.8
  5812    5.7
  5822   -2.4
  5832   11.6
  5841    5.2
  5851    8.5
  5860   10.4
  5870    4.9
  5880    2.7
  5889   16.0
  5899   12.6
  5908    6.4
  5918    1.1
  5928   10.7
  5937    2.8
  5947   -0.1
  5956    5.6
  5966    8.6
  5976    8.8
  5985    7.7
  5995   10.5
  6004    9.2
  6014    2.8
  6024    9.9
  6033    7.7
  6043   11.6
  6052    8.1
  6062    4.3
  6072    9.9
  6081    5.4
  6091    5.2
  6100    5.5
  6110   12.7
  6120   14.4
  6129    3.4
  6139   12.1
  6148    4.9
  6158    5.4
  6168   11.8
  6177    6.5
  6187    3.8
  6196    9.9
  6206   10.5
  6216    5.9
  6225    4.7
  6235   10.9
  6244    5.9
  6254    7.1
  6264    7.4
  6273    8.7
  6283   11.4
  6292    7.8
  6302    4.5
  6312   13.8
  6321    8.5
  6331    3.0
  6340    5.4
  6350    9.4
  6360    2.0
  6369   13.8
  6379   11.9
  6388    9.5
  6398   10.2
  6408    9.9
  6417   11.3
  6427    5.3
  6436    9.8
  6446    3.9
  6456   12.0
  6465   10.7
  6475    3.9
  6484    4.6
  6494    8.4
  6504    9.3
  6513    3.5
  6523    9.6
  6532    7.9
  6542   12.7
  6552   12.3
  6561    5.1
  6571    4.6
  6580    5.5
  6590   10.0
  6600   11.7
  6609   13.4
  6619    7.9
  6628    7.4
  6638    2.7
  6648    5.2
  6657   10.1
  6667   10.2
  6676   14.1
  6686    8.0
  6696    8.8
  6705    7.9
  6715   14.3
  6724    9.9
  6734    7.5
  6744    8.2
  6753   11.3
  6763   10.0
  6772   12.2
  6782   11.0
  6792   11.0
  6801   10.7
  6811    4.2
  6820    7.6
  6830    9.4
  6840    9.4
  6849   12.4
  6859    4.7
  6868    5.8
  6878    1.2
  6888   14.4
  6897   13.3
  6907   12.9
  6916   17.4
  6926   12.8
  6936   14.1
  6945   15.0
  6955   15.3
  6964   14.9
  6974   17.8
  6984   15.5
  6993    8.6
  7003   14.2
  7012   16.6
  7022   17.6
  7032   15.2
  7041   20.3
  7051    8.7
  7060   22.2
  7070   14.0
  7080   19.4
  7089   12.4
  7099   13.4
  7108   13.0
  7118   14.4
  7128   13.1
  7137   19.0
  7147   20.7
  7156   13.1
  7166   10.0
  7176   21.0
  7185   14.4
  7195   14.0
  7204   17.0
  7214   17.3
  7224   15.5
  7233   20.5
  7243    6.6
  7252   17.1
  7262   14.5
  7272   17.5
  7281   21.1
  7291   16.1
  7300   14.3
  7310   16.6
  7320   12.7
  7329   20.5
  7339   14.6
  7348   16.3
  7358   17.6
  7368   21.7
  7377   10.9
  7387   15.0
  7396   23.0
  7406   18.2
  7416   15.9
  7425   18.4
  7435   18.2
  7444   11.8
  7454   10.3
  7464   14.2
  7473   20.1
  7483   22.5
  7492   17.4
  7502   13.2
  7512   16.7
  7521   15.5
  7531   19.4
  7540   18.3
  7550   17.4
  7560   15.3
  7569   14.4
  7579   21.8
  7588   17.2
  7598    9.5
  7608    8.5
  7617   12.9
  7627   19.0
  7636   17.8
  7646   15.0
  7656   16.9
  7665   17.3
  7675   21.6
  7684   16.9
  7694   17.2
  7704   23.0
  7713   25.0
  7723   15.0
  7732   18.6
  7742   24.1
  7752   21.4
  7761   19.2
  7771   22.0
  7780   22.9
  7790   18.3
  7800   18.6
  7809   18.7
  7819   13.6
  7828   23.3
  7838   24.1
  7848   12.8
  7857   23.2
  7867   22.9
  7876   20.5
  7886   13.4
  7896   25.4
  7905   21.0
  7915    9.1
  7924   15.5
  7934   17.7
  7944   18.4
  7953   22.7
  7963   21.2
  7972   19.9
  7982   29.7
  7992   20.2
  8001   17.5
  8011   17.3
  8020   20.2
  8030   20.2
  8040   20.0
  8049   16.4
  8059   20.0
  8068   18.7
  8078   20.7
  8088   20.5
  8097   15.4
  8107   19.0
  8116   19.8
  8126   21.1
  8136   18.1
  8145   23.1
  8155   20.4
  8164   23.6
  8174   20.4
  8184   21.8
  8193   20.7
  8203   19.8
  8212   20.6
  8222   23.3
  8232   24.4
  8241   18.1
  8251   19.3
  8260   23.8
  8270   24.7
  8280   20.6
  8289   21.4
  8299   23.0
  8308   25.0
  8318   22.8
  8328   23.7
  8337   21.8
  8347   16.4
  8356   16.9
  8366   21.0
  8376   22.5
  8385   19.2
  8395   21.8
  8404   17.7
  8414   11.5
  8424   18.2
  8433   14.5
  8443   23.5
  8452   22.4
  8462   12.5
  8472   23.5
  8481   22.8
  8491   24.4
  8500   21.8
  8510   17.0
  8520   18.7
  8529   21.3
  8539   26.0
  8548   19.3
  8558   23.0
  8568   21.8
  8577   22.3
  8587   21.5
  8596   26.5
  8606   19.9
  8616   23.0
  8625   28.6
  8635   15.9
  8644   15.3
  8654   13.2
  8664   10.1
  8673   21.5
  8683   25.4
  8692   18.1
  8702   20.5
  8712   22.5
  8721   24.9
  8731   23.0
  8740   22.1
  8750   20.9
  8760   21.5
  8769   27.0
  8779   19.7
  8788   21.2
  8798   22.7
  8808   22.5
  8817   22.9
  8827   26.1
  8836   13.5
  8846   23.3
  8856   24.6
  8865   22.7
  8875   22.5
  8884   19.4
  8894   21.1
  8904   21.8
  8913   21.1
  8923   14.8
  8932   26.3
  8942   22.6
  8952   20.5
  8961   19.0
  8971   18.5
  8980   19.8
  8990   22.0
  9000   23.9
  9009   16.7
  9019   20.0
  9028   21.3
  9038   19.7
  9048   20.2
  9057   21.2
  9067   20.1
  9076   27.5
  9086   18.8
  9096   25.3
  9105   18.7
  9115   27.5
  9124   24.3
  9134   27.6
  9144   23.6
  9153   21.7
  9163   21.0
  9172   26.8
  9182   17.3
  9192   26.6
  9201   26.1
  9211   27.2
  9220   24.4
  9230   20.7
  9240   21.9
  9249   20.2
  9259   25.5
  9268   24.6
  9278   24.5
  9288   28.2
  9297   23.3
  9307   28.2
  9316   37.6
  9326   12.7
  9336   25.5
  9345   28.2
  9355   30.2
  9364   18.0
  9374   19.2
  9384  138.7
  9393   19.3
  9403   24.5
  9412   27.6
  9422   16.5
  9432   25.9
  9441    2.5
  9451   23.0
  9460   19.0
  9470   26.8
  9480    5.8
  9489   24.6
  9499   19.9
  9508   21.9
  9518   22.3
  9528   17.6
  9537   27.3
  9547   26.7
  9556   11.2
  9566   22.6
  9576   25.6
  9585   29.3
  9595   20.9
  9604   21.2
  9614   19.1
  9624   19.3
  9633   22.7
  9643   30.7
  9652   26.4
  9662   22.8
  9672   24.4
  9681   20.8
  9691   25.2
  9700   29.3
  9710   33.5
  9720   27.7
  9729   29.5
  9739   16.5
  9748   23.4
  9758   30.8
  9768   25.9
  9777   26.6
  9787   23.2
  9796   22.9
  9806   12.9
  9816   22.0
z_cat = 0.73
